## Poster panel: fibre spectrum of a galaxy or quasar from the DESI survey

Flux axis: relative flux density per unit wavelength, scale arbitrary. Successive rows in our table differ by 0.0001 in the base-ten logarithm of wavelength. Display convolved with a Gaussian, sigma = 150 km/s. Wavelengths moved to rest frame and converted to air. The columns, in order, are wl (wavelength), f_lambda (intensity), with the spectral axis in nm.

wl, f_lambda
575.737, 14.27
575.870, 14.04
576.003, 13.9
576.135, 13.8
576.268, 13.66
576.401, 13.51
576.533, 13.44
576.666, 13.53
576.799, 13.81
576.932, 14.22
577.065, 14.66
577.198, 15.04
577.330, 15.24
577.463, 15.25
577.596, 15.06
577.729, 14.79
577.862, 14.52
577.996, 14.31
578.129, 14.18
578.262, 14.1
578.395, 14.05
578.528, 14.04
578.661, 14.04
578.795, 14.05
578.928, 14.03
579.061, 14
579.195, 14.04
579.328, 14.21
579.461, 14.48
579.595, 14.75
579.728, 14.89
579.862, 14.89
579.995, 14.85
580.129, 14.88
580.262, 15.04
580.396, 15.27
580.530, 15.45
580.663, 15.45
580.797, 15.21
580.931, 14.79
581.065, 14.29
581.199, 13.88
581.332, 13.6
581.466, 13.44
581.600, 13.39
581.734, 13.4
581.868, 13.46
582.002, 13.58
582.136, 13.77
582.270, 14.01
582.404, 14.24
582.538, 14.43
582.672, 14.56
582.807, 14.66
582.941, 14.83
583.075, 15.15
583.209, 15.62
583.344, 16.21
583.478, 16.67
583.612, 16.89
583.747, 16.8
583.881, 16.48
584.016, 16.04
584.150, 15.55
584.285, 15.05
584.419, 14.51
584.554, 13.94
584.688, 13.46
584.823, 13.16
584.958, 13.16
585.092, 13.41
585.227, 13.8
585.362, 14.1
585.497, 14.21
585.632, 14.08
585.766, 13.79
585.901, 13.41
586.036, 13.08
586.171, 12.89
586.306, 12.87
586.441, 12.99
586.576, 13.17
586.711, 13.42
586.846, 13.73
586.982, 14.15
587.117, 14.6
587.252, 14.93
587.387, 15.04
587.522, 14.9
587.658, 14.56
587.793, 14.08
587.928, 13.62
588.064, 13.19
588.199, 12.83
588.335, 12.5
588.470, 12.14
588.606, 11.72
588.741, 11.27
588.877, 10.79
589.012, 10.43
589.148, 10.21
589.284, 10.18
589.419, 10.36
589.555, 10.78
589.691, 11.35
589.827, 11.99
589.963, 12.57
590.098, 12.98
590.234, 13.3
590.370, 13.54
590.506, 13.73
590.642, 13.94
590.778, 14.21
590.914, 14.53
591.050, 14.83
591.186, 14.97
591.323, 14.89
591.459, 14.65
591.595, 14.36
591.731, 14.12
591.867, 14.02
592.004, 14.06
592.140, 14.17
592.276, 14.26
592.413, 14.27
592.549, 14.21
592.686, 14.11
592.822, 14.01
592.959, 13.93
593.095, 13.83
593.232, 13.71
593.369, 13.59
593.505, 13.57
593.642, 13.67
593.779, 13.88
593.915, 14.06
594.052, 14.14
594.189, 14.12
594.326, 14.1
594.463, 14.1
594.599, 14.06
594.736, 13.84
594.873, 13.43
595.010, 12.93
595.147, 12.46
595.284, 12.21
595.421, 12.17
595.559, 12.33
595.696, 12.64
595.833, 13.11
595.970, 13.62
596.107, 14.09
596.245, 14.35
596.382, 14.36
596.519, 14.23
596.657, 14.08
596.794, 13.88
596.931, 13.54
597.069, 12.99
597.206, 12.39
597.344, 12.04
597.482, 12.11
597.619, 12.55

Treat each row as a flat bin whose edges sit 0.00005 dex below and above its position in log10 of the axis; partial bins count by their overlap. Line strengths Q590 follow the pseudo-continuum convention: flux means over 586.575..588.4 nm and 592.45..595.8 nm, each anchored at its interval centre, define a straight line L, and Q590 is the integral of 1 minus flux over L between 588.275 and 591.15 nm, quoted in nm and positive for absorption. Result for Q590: 0.32 nm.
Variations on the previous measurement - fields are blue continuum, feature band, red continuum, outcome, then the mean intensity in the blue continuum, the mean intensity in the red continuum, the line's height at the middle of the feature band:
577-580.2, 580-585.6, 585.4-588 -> -0.18 nm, 14.5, 13.9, 14.2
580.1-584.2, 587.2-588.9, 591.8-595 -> 0.14 nm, 14.9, 13.9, 14.4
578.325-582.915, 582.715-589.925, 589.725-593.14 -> 0.26 nm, 14.3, 14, 14.1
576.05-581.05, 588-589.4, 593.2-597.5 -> 0.24 nm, 14.5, 13.4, 13.8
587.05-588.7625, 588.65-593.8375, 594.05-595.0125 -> 0.18 nm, 13.6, 13.9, 13.7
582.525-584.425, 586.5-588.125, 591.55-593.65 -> 0.09 nm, 15.6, 14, 14.9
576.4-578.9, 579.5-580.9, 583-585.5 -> -0.05 nm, 14.3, 15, 14.6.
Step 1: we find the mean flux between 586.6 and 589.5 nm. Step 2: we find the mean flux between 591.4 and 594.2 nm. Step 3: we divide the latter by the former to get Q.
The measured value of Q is 1.10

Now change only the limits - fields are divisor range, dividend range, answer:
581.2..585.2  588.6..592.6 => 0.89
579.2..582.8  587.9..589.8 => 0.80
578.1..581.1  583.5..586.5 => 0.98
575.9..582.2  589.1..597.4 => 0.94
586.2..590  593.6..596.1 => 1.06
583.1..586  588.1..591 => 0.83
